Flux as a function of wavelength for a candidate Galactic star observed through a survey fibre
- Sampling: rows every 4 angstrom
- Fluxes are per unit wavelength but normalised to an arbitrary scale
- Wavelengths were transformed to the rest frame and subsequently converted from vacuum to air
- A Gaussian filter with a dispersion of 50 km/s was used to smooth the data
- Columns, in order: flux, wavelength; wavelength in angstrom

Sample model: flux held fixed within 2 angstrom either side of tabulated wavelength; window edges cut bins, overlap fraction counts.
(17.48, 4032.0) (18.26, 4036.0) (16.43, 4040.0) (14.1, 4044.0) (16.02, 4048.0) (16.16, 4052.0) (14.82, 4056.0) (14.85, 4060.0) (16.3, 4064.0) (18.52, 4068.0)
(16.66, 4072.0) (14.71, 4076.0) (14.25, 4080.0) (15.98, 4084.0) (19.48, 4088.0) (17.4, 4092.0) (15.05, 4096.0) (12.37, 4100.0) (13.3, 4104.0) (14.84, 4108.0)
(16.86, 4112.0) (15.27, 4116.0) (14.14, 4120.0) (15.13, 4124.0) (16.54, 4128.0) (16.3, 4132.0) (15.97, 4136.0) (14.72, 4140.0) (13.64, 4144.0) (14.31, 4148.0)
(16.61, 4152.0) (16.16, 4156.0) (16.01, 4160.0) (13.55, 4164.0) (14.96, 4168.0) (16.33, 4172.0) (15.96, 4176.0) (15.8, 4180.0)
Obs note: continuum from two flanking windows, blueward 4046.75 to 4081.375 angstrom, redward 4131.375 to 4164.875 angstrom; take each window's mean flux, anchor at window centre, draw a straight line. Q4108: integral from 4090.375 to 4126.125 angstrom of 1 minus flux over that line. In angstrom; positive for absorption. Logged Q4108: 1.4 angstrom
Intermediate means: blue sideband 15.8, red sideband 15.3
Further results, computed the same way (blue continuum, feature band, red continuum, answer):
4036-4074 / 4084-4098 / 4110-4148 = -1.23 angstrom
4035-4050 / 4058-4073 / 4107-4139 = -0.60 angstrom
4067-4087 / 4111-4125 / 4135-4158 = 0.27 angstrom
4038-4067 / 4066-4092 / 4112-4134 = -1.74 angstrom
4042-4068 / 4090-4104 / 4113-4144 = 0.70 angstrom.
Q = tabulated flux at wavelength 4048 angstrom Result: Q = 16.02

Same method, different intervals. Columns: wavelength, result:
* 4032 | 17.48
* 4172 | 16.33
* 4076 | 14.71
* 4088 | 19.48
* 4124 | 15.13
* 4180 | 15.8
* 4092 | 17.4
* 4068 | 18.52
